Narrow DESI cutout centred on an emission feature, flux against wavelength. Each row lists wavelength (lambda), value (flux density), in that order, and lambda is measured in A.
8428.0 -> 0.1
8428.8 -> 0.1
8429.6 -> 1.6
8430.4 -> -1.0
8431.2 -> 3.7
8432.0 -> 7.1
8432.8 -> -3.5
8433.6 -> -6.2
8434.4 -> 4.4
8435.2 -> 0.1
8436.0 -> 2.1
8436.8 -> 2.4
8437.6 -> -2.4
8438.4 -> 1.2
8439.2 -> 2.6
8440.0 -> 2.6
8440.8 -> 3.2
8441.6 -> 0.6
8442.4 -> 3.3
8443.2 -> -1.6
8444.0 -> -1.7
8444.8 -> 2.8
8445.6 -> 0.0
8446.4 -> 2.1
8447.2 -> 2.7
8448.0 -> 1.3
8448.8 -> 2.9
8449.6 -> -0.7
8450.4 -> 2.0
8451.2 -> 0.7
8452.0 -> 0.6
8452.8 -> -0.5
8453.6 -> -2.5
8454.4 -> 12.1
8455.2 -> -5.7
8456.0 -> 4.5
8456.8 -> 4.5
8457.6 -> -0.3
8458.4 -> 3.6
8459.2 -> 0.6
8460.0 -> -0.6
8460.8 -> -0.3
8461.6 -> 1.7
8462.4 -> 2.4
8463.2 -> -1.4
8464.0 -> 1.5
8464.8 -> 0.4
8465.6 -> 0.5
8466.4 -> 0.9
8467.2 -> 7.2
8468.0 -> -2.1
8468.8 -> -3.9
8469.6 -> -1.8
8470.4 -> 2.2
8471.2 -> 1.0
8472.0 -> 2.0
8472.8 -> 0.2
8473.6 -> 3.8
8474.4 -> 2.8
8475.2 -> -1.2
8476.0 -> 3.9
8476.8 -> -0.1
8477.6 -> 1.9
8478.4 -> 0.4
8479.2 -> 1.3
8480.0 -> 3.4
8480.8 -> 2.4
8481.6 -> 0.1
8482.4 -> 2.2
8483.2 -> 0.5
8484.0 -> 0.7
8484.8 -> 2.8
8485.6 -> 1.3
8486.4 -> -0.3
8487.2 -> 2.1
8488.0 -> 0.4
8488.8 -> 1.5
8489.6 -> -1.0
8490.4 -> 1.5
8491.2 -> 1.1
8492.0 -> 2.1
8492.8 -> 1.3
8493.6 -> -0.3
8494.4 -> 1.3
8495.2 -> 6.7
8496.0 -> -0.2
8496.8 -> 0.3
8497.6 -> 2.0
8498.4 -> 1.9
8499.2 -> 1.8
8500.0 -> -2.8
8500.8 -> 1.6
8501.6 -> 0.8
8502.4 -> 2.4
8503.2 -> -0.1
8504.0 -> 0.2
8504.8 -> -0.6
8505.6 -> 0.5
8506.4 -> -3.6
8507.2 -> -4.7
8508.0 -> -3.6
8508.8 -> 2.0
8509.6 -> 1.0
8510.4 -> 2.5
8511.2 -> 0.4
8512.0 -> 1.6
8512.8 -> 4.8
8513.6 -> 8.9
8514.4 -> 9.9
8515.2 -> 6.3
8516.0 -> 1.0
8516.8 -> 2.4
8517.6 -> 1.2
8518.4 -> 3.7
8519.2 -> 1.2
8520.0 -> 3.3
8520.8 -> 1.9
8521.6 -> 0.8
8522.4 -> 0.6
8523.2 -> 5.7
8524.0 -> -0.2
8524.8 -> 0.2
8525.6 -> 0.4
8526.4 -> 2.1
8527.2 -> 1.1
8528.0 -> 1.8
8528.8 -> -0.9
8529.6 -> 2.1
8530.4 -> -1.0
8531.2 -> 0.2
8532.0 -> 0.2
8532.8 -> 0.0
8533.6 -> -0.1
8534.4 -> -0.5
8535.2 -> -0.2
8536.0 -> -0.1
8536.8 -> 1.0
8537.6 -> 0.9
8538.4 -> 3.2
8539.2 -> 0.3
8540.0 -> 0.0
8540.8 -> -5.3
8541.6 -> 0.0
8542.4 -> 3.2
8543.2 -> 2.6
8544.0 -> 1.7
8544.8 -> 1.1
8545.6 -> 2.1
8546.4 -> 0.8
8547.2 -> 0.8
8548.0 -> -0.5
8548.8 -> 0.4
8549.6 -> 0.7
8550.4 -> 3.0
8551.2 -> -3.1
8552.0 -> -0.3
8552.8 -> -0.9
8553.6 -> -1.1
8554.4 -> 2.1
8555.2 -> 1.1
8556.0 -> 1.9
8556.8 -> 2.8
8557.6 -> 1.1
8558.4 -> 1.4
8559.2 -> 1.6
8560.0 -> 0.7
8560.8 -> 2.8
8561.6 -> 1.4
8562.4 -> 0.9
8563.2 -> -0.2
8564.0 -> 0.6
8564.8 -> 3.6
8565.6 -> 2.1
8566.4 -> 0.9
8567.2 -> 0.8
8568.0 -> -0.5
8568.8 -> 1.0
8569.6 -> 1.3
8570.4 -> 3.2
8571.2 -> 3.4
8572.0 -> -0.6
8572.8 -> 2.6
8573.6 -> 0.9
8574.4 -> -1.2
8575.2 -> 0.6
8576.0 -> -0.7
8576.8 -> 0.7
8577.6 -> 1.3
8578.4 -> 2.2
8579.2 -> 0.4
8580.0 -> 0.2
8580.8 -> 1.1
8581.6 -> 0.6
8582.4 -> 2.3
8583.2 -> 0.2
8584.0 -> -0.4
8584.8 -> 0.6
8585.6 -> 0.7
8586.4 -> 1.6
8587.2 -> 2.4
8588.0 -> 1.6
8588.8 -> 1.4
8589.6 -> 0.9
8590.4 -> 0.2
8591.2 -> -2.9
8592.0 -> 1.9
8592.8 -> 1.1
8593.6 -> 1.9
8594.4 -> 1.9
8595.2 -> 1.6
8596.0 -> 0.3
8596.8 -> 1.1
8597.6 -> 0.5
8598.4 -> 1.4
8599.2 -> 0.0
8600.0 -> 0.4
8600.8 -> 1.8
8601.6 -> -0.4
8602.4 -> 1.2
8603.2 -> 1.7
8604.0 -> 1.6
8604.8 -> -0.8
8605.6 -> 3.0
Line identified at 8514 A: H-gamma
